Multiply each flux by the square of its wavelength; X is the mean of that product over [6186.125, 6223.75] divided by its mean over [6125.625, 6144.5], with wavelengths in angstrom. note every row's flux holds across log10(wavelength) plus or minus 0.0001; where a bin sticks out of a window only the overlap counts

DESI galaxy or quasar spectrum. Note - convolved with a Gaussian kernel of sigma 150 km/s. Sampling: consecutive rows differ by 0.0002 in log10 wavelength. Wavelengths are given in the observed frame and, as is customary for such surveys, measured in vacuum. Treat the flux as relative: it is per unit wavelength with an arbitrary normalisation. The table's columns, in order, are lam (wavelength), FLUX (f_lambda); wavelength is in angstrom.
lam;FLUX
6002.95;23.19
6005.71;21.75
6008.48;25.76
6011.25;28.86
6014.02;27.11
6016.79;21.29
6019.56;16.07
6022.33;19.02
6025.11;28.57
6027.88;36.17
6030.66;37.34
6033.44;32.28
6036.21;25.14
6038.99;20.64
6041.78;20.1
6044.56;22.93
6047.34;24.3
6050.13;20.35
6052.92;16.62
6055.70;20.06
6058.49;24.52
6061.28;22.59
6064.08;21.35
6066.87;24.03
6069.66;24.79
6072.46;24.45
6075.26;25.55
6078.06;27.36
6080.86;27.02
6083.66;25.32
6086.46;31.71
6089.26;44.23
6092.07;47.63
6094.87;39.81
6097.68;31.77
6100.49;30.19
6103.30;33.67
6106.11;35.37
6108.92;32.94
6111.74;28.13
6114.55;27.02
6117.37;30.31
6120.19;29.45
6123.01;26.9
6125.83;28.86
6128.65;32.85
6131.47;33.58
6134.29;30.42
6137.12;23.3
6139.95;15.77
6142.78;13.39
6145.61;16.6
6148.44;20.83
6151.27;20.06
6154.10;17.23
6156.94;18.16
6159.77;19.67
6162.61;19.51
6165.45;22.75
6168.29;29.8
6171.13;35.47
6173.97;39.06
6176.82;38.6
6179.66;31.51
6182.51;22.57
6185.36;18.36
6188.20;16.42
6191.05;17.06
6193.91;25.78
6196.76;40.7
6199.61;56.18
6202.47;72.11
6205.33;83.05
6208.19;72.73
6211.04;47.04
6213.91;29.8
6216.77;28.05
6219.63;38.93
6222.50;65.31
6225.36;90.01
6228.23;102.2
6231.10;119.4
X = 1.8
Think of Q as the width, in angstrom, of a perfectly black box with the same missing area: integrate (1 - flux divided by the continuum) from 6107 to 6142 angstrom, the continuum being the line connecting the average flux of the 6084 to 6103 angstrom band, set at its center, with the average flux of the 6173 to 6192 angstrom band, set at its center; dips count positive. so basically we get 5.23 angstrom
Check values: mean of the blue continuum 36.7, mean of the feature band 28.1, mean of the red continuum 26.1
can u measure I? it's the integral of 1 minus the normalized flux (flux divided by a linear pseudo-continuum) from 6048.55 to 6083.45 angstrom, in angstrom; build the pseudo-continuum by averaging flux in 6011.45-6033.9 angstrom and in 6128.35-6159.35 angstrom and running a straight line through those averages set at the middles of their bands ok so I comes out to 2.4 angstrom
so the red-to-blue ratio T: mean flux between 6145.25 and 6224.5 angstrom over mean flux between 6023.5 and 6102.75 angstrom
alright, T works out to 1.3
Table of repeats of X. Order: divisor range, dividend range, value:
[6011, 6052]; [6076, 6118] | 1.33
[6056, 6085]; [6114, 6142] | 1.14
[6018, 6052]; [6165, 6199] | 1.21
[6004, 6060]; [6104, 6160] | 1.07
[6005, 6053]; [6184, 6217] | 1.82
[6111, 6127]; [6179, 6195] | 0.77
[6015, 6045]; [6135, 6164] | 0.76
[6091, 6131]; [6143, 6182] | 0.78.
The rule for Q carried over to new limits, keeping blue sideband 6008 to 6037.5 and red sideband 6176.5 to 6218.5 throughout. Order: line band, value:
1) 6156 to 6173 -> 5.8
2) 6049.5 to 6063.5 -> 4.1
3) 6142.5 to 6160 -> 8.8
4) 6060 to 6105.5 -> 2.1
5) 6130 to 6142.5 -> 3.8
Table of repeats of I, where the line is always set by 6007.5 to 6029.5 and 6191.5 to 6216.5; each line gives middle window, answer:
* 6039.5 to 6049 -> 2.2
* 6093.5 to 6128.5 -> 6.2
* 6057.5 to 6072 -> 3.8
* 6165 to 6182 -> 5.0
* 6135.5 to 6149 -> 7.8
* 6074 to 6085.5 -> 2.5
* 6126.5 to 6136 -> 2.1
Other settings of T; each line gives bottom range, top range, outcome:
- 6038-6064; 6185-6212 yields 2.15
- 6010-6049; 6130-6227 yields 1.35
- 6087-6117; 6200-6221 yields 1.53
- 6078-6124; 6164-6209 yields 1.18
